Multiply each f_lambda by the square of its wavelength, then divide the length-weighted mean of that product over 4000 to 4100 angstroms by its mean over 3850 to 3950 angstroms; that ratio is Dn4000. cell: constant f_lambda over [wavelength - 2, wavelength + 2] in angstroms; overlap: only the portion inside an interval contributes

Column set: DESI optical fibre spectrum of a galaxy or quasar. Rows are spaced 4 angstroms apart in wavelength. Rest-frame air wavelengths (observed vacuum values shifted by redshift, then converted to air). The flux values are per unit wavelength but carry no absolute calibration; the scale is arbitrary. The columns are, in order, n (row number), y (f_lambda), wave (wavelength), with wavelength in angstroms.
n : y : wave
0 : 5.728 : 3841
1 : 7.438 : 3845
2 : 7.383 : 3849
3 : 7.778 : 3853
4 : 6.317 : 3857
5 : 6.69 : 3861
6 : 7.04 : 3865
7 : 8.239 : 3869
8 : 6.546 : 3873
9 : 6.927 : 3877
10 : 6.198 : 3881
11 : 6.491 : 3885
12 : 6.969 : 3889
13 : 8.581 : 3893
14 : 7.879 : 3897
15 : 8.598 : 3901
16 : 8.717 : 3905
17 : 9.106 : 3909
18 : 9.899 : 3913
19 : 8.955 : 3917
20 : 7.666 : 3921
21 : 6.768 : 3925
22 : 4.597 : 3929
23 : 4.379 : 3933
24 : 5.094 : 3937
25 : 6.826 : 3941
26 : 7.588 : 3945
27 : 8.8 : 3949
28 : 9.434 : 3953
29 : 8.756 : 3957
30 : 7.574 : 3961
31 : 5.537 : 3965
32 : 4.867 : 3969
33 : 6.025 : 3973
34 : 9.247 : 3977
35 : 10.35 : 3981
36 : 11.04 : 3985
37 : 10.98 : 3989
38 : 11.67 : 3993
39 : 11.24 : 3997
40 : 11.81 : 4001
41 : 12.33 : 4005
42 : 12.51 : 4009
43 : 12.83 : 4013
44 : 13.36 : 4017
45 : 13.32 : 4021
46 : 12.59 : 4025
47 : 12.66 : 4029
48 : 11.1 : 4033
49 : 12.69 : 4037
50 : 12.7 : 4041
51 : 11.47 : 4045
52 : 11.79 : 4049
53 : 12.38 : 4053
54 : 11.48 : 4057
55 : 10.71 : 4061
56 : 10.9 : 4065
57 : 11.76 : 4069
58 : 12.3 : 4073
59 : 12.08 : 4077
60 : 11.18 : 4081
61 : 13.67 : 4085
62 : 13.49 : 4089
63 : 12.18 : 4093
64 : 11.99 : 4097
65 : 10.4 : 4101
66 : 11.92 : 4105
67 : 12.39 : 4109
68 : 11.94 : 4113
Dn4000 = 1.80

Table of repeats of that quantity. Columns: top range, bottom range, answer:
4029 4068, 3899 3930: 1.54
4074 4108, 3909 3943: 1.91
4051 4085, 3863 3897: 1.80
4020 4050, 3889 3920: 1.51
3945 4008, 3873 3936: 1.31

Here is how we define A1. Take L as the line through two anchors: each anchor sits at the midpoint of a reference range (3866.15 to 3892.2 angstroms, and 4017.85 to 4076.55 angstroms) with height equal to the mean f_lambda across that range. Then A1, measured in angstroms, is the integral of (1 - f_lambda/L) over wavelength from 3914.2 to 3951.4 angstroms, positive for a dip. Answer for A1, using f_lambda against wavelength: 7.5 angstroms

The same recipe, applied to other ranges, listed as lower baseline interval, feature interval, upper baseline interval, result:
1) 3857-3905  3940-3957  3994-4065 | 2.2 angstroms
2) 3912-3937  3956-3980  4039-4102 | 3.6 angstroms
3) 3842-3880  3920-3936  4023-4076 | 5.6 angstroms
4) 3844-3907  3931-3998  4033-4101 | 9.9 angstroms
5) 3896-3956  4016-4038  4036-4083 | -3.8 angstroms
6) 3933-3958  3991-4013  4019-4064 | -4.0 angstroms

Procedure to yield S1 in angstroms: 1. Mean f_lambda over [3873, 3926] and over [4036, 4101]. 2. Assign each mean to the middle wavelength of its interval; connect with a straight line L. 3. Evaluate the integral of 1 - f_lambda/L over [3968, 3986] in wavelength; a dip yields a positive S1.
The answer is 2.66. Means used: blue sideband 7.87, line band 8.34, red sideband 12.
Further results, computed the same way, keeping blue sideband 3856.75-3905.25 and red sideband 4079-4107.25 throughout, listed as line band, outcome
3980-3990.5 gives -1.2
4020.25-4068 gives -4.2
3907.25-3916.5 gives -1.6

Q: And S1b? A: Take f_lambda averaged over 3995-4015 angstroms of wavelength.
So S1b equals 12.1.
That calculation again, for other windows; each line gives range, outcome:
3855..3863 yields 6.5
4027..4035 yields 11.9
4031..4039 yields 11.9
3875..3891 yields 6.65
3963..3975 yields 5.48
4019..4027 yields 13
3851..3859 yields 7.05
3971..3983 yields 8.54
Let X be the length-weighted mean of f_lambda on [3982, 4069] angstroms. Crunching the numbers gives 12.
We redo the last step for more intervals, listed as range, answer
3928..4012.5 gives 8.73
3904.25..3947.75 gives 7.22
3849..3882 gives 7.02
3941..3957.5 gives 8.41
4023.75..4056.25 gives 12.1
